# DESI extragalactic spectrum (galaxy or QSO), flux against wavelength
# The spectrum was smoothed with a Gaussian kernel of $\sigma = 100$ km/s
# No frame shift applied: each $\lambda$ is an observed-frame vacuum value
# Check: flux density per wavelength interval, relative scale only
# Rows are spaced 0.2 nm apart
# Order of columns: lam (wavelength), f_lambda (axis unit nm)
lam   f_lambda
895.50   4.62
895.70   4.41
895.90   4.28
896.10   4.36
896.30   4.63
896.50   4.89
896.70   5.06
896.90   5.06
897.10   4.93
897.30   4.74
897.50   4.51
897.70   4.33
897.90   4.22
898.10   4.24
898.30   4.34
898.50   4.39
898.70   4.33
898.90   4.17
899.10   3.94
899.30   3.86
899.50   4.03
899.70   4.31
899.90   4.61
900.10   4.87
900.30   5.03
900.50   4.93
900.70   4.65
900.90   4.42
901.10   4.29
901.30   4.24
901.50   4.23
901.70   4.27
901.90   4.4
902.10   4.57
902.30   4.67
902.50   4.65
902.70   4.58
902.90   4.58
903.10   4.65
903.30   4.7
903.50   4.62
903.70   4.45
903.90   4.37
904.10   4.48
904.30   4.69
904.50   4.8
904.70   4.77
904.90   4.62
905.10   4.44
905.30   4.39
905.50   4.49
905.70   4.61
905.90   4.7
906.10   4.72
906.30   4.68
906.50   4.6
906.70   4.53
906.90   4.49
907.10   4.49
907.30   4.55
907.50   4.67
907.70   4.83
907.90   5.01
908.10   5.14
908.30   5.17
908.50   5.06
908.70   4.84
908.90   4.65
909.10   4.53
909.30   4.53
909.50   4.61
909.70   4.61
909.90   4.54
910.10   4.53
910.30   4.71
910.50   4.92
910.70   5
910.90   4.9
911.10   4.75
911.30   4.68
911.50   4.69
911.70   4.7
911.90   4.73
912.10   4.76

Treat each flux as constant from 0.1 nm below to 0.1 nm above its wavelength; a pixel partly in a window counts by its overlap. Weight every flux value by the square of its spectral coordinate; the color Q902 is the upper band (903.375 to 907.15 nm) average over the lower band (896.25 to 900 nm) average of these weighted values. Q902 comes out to 1.05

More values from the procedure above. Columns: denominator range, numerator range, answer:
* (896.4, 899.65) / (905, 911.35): 1.08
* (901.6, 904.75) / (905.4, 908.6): 1.04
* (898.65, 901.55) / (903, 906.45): 1.06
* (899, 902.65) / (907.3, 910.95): 1.10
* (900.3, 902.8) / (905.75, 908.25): 1.06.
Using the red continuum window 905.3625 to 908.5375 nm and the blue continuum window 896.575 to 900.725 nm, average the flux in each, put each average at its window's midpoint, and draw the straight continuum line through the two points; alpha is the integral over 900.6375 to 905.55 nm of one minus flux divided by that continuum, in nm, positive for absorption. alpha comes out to 0.11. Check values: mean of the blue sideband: 4.5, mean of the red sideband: 4.72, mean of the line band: 4.52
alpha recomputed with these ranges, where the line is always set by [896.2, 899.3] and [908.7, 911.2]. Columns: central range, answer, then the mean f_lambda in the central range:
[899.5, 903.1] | 0.02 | 4.54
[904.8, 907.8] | 0.03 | 4.59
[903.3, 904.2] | 0.02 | 4.5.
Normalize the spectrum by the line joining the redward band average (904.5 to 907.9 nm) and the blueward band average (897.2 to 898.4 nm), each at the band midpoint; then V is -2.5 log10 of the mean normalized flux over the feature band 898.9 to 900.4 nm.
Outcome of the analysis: 0.02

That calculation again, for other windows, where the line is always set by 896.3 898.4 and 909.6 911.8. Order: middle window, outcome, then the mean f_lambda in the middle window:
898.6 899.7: 0.14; 4.09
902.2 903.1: 0.01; 4.62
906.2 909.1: -0.01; 4.76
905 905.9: 0.04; 4.51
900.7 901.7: 0.08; 4.33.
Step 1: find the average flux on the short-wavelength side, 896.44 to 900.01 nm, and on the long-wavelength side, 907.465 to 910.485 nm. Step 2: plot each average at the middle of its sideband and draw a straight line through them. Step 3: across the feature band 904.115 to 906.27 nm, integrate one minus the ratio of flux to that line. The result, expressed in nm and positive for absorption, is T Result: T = 0.015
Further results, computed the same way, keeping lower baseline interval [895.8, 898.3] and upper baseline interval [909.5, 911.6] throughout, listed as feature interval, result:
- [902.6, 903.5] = 0.01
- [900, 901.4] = 0.00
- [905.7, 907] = 0.02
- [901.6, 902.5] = 0.03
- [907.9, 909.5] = -0.05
